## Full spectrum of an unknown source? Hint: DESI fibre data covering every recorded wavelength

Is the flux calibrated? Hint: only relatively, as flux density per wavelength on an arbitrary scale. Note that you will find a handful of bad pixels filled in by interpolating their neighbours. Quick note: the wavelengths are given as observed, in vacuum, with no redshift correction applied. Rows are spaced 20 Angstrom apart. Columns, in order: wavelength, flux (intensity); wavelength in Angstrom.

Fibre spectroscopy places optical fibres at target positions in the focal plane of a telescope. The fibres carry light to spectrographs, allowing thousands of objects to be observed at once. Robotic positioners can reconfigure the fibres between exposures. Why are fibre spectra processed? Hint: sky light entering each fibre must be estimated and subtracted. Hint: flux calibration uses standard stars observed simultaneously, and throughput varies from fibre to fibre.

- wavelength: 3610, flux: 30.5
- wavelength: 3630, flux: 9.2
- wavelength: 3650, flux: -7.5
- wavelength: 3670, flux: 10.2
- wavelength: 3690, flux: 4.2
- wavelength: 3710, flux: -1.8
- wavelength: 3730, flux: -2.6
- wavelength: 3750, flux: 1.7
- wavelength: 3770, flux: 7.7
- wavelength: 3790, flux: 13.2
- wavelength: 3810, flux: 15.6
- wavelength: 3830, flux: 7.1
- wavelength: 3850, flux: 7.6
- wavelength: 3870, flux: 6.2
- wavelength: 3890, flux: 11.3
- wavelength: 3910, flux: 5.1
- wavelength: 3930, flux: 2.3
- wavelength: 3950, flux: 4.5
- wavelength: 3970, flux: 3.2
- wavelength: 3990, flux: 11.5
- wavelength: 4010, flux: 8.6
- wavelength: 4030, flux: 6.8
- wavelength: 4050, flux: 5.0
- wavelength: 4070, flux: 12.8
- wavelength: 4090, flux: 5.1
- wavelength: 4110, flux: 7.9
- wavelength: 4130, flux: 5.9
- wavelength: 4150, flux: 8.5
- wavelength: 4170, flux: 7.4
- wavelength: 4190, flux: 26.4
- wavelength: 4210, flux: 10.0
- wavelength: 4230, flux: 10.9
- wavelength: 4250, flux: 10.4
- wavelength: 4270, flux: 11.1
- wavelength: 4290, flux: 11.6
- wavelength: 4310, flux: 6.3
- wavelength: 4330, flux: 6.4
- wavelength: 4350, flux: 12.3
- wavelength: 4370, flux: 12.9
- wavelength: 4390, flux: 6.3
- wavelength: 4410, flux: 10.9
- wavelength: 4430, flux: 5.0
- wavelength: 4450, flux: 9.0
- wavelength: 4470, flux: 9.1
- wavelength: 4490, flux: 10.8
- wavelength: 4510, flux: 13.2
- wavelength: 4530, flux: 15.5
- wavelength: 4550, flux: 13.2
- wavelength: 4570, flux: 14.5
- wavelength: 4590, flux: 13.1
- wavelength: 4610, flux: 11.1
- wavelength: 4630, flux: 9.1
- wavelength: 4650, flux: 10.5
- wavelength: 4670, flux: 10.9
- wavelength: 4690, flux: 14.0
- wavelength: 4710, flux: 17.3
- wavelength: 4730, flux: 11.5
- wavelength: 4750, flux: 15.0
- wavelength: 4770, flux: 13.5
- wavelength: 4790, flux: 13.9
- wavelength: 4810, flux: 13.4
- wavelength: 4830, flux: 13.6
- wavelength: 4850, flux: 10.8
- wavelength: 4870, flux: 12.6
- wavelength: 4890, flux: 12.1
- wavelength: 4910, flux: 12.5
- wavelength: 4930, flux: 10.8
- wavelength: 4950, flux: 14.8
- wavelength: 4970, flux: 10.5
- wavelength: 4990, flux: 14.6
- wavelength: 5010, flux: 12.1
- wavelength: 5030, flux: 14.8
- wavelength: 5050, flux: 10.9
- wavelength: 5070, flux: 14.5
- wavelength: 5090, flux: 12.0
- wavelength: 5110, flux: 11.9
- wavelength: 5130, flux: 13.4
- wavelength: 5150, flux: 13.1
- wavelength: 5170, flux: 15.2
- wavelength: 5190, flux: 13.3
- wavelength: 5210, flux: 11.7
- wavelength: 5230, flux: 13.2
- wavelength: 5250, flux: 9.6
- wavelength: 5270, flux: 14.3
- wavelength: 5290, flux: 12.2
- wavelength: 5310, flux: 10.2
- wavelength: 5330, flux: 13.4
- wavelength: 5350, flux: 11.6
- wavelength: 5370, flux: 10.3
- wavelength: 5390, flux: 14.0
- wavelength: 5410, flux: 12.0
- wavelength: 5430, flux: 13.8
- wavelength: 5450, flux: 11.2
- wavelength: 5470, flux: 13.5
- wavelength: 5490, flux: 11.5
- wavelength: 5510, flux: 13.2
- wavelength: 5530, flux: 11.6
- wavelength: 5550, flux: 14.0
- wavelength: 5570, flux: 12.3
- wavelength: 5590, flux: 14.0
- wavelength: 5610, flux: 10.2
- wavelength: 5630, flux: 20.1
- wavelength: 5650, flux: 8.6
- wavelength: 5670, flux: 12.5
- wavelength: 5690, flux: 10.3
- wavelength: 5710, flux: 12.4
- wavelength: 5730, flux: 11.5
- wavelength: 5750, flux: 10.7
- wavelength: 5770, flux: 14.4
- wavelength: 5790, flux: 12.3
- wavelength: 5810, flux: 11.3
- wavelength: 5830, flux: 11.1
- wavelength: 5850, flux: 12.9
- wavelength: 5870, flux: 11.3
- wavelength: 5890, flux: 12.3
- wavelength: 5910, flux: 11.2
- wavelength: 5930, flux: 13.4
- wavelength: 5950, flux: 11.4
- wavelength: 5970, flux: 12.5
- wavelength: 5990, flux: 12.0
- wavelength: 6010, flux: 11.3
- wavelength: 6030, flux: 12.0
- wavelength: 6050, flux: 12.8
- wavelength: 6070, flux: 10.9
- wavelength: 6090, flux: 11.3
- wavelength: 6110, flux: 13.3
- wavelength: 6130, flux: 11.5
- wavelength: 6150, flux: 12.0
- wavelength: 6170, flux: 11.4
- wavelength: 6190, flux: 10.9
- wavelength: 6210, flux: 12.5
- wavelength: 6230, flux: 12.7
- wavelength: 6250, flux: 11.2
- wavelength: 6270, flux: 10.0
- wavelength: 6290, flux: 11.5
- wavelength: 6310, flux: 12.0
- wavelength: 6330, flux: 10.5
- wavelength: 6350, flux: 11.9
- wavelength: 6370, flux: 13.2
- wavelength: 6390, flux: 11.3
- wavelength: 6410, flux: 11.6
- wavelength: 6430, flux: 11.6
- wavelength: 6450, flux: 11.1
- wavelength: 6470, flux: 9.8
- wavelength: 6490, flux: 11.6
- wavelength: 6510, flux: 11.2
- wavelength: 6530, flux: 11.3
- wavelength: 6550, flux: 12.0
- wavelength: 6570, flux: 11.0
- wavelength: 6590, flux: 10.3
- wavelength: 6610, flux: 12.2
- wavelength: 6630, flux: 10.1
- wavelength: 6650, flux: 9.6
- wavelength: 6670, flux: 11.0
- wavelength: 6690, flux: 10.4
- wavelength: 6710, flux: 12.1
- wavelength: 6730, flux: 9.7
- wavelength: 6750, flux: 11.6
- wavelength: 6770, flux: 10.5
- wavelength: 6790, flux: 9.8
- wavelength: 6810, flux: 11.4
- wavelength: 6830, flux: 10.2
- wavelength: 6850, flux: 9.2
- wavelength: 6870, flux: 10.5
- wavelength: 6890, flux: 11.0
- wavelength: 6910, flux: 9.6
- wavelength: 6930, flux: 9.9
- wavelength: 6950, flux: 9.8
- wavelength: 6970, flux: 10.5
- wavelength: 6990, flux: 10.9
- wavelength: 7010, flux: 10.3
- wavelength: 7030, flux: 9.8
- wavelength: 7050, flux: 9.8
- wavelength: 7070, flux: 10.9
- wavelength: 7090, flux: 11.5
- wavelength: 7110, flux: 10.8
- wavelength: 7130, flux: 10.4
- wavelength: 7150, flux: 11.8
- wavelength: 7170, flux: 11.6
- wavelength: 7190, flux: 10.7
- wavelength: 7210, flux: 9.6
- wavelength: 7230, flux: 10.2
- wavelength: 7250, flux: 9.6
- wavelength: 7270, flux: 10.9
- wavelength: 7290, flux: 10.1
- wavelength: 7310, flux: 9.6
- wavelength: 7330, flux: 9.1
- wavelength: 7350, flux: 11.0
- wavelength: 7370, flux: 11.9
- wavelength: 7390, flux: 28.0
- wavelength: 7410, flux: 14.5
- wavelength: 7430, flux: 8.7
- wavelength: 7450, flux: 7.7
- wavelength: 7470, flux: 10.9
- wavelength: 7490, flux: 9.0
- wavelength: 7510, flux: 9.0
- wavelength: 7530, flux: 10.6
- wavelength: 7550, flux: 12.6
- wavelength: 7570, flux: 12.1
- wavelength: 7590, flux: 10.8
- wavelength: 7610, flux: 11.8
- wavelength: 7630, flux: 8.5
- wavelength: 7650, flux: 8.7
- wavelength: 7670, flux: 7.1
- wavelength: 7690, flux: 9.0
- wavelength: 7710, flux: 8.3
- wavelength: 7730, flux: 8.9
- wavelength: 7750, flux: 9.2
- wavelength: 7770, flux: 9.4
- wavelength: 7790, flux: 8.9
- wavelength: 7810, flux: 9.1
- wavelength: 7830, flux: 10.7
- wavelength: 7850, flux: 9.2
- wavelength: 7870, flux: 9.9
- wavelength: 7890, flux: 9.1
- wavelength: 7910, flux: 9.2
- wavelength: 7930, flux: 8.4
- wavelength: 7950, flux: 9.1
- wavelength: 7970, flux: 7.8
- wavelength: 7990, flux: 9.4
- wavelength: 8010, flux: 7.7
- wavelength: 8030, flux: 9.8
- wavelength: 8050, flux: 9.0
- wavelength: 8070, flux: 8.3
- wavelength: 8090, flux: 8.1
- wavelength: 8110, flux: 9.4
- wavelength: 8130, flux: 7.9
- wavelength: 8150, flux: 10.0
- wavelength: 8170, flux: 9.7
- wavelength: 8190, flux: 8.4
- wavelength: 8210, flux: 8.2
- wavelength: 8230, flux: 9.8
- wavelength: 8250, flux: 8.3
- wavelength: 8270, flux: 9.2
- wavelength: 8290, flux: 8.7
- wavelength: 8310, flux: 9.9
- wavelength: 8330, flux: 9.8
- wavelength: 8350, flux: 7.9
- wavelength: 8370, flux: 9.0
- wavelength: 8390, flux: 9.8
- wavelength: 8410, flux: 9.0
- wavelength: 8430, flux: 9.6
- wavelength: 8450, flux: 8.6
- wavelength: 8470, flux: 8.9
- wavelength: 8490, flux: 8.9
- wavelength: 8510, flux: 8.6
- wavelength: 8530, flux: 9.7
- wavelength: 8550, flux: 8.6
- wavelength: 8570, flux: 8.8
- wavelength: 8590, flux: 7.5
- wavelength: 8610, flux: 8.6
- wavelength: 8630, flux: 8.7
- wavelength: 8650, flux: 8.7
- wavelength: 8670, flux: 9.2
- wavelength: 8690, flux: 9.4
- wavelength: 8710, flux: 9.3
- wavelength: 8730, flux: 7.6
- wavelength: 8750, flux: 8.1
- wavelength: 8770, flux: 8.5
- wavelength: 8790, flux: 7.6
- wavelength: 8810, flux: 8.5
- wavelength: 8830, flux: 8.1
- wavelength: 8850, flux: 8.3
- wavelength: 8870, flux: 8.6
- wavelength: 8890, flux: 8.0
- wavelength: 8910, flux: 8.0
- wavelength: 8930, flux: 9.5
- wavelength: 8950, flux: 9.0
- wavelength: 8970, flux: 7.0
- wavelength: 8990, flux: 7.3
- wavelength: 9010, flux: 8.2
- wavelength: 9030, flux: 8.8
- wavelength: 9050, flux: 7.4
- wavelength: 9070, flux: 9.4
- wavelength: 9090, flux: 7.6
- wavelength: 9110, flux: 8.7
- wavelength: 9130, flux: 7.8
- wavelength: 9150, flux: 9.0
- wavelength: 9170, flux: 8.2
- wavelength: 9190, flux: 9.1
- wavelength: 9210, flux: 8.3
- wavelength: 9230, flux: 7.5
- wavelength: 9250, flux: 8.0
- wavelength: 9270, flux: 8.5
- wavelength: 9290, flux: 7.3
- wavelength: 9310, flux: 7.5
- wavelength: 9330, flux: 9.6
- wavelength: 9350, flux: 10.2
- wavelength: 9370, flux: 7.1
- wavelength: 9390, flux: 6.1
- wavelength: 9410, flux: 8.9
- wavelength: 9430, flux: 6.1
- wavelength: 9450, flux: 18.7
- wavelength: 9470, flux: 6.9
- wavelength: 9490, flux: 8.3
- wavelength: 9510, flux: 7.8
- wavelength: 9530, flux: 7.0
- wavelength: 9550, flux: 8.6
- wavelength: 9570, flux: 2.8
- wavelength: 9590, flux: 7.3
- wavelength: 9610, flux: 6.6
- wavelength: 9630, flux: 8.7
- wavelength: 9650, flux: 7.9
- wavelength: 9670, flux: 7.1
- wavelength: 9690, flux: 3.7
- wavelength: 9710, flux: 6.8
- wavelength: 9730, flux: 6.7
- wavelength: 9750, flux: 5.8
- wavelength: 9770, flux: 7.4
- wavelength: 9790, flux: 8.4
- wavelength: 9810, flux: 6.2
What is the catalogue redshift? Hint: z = 0.12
